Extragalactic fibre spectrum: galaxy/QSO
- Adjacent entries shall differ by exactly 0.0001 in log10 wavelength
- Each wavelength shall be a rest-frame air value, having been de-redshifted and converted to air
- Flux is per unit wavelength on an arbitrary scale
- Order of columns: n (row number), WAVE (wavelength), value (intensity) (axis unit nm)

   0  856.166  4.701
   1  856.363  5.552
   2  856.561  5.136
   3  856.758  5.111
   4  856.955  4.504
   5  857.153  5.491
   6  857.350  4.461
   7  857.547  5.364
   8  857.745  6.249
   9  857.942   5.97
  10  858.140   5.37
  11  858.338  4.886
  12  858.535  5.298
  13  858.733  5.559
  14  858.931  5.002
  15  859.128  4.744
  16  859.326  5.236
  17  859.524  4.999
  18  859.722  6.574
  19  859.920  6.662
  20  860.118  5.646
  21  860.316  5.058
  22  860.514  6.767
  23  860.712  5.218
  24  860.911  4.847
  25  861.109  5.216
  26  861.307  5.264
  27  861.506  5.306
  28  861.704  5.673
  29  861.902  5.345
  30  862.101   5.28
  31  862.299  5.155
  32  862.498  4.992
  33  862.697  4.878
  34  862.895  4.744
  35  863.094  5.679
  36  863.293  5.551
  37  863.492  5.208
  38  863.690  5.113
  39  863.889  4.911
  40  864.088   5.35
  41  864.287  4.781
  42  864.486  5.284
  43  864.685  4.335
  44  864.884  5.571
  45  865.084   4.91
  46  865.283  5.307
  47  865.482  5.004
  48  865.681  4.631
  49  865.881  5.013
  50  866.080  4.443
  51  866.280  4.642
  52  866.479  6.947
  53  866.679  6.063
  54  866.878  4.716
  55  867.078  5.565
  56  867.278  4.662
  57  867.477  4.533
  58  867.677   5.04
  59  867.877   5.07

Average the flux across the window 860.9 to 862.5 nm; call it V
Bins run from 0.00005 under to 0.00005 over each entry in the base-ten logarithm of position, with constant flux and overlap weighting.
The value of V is 5.27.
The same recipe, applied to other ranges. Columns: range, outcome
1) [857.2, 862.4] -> 5.43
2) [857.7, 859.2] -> 5.37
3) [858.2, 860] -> 5.43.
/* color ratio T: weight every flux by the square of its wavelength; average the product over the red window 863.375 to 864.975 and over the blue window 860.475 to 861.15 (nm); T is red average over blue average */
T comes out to 0.9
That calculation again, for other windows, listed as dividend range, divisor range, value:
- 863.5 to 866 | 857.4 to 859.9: 0.93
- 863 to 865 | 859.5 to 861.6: 0.93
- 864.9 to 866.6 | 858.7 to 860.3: 0.94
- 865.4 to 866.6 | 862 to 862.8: 1.02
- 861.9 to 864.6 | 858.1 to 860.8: 0.94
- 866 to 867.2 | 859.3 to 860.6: 0.93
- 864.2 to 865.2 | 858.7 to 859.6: 0.99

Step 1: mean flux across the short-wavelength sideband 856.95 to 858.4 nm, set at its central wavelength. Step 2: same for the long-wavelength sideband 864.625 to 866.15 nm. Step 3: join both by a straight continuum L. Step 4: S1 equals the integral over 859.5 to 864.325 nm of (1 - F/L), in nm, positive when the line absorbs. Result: -0.25 nm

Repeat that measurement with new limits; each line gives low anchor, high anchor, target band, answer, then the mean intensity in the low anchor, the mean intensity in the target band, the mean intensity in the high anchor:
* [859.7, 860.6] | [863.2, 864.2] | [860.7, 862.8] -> 0.19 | 6.1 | 5.2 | 5.22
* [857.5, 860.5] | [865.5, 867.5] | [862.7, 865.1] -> 0.07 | 5.55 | 5.12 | 5.14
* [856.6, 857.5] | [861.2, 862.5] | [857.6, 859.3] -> -0.11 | 4.94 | 5.38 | 5.31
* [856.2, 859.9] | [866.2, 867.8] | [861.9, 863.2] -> 0.04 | 5.32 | 5.14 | 5.28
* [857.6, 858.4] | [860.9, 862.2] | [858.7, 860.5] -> -0.02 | 5.63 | 5.56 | 5.31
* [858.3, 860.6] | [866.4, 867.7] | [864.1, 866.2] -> 0.18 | 5.55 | 4.94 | 5.35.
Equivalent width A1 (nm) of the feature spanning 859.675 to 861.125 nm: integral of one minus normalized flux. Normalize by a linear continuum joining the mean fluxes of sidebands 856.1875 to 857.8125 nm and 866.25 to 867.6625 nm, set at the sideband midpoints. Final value -0.14 nm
